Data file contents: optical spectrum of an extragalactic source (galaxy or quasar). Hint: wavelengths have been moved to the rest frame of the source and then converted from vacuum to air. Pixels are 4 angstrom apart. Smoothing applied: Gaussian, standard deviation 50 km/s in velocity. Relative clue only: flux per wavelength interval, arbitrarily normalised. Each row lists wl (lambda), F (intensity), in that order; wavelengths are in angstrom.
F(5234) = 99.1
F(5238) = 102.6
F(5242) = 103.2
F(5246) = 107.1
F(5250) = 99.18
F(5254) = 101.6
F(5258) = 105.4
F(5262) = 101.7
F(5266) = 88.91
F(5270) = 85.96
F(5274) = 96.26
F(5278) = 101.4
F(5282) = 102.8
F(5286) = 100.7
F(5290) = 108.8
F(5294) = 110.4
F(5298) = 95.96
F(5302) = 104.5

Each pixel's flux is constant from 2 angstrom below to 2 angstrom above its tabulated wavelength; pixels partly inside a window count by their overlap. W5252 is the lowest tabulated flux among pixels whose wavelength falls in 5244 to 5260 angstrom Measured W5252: 99.18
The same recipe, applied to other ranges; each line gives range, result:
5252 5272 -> 85.96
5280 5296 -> 100.7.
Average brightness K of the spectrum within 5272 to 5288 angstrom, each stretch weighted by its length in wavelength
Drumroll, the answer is 100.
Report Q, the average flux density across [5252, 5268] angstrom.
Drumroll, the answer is 99.4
